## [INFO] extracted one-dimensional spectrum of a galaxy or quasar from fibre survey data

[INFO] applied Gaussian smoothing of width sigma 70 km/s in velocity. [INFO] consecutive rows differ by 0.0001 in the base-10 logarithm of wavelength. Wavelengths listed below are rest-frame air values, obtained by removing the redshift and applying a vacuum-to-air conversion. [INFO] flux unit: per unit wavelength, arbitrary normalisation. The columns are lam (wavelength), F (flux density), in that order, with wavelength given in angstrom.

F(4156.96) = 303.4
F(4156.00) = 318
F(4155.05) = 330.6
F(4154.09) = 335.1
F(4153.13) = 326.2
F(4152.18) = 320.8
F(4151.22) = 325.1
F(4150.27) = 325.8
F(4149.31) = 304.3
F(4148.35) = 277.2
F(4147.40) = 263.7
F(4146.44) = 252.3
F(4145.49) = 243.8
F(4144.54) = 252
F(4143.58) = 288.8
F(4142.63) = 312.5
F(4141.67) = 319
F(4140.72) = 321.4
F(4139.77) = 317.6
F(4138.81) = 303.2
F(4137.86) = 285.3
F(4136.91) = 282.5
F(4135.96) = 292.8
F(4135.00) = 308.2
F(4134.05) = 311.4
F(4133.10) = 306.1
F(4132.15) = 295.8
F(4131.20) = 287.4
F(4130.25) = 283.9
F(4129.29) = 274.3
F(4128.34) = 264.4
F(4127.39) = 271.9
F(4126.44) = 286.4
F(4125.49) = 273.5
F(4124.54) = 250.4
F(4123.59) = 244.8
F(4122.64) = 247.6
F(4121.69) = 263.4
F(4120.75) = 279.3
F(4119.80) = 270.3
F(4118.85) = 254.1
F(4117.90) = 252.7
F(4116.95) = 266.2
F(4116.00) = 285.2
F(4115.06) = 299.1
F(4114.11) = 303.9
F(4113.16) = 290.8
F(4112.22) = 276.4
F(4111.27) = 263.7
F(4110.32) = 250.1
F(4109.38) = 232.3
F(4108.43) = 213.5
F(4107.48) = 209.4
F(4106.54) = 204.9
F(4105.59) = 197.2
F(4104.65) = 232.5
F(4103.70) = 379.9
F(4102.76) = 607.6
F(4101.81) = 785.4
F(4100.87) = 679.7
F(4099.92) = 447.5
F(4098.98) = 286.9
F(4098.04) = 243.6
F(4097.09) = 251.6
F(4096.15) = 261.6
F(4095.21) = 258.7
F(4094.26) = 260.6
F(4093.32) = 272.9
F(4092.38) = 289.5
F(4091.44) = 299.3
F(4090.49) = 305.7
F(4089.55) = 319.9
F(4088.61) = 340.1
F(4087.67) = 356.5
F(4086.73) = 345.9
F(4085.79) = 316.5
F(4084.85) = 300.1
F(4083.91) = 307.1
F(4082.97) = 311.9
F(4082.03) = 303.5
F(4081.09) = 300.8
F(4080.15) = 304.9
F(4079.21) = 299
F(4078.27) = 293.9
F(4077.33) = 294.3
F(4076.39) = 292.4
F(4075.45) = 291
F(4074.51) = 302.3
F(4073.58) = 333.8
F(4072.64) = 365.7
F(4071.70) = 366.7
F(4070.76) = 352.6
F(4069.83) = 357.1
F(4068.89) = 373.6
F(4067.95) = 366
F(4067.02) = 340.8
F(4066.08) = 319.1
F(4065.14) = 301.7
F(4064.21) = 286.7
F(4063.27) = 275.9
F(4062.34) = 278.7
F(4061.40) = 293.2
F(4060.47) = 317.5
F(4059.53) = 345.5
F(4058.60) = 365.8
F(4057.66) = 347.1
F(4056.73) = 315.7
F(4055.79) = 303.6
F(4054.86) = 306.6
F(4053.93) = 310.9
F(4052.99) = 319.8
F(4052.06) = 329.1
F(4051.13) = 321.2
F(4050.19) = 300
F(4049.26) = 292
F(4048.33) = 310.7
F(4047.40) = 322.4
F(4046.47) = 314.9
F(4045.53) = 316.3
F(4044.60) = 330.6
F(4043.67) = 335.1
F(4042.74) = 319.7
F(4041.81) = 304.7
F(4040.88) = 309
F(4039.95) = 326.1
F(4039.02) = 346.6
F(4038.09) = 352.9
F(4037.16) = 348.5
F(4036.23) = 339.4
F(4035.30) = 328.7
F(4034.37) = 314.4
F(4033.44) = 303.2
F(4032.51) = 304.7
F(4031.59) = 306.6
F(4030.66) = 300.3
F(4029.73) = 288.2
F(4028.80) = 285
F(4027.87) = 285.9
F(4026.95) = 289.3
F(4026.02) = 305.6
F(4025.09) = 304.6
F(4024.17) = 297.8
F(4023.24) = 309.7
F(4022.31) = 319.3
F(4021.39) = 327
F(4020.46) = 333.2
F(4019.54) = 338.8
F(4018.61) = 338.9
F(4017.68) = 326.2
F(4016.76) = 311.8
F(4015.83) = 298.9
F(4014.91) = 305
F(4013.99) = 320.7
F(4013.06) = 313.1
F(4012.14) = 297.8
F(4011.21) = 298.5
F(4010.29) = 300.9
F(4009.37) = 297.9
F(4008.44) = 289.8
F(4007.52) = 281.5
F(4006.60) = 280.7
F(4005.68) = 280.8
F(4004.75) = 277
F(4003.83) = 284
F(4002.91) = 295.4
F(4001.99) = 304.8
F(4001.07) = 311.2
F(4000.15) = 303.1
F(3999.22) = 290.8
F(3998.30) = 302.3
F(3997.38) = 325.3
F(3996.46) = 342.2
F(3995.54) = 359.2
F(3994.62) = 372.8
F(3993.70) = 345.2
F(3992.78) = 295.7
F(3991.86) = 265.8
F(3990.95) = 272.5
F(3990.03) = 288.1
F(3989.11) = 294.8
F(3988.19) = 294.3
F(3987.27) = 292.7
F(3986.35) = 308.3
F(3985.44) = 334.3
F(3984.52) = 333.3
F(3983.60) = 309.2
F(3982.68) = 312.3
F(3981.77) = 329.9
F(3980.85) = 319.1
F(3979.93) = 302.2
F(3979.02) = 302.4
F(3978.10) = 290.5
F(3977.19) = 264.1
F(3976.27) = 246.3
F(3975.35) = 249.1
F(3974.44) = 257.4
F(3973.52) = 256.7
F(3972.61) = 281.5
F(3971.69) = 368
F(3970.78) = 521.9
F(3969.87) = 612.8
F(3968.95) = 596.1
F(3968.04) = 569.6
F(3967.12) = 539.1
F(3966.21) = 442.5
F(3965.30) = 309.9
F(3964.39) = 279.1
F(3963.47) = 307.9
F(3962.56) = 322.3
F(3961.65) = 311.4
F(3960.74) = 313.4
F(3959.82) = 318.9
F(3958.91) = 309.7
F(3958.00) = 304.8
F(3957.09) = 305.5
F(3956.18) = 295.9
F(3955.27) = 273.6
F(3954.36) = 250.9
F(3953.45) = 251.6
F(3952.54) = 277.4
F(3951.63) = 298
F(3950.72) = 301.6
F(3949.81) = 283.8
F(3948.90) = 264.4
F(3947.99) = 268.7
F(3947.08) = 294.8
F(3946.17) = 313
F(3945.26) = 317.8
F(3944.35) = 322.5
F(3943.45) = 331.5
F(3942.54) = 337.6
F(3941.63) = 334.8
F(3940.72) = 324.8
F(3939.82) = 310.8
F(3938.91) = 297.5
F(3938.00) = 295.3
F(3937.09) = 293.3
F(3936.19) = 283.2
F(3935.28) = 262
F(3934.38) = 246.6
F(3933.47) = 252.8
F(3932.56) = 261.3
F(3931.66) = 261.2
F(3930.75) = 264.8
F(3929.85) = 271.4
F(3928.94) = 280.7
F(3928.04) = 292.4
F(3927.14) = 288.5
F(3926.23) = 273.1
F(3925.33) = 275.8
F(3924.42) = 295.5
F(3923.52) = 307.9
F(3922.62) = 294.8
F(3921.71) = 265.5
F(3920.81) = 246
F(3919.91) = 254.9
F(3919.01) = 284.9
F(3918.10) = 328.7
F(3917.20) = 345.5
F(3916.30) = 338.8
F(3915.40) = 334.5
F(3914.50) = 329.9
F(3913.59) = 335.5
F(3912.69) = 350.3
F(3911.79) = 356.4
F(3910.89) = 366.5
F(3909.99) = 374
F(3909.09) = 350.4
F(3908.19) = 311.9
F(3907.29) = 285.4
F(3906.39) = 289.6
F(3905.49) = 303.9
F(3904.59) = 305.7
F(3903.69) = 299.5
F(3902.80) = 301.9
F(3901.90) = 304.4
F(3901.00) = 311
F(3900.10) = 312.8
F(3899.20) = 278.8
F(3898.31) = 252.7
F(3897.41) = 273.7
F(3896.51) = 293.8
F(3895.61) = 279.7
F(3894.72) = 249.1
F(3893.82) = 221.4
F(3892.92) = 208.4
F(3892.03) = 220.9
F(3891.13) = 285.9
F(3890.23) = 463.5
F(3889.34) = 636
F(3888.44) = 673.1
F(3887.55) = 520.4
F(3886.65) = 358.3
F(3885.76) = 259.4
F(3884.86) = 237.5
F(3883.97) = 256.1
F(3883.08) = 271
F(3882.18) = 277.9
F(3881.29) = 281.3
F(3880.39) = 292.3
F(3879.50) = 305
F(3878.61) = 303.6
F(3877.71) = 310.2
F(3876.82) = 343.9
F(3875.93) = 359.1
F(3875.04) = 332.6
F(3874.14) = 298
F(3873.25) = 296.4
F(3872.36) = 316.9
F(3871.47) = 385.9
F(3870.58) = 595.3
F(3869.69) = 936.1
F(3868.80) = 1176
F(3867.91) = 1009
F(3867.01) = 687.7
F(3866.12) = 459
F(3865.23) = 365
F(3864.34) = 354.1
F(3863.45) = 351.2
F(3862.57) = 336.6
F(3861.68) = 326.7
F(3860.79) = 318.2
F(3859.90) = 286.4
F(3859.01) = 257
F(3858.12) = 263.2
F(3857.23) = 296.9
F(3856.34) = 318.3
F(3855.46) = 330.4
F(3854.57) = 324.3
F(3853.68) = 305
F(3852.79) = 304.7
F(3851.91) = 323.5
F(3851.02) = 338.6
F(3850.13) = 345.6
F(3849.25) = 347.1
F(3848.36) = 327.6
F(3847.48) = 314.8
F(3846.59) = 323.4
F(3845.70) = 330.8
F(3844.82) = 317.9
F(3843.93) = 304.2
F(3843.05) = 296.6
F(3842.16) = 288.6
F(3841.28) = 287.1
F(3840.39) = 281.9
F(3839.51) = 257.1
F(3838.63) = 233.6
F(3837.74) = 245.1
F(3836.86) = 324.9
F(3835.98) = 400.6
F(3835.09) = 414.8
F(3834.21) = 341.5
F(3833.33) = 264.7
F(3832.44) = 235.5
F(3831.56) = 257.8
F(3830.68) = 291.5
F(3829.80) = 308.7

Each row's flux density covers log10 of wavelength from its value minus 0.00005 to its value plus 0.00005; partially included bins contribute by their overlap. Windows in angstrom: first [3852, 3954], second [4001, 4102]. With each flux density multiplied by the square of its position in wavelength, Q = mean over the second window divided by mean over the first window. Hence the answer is 1.0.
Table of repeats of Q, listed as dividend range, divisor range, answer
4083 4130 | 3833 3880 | 0.92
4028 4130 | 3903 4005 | 1.05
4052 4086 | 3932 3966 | 1.14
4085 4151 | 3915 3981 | 1.04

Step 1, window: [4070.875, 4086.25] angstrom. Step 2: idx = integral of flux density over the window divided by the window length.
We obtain 312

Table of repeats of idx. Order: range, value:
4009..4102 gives 321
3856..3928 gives 353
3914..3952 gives 294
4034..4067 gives 319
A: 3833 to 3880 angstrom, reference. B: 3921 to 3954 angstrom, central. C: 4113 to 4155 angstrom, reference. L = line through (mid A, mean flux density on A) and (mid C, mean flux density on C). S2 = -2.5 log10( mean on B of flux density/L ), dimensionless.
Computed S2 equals 0.205 mag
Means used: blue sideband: 373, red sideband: 287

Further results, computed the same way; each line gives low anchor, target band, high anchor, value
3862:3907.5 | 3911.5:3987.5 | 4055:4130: 0.14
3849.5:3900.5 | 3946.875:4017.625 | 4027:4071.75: 0.07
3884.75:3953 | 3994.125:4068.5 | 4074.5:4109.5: 0.01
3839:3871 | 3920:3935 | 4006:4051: 0.30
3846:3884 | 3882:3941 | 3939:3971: 0.18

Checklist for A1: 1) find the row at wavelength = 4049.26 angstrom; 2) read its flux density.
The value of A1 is 292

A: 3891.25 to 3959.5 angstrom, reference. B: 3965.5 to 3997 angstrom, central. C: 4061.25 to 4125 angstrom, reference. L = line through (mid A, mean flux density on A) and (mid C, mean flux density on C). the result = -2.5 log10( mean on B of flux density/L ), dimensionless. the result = -0.16 mag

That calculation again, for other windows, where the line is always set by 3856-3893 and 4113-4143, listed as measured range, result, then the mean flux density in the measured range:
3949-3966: 0.22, 297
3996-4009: 0.15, 298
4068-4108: -0.10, 331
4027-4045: 0.04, 317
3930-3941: 0.32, 279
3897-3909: 0.30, 297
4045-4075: -0.03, 324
